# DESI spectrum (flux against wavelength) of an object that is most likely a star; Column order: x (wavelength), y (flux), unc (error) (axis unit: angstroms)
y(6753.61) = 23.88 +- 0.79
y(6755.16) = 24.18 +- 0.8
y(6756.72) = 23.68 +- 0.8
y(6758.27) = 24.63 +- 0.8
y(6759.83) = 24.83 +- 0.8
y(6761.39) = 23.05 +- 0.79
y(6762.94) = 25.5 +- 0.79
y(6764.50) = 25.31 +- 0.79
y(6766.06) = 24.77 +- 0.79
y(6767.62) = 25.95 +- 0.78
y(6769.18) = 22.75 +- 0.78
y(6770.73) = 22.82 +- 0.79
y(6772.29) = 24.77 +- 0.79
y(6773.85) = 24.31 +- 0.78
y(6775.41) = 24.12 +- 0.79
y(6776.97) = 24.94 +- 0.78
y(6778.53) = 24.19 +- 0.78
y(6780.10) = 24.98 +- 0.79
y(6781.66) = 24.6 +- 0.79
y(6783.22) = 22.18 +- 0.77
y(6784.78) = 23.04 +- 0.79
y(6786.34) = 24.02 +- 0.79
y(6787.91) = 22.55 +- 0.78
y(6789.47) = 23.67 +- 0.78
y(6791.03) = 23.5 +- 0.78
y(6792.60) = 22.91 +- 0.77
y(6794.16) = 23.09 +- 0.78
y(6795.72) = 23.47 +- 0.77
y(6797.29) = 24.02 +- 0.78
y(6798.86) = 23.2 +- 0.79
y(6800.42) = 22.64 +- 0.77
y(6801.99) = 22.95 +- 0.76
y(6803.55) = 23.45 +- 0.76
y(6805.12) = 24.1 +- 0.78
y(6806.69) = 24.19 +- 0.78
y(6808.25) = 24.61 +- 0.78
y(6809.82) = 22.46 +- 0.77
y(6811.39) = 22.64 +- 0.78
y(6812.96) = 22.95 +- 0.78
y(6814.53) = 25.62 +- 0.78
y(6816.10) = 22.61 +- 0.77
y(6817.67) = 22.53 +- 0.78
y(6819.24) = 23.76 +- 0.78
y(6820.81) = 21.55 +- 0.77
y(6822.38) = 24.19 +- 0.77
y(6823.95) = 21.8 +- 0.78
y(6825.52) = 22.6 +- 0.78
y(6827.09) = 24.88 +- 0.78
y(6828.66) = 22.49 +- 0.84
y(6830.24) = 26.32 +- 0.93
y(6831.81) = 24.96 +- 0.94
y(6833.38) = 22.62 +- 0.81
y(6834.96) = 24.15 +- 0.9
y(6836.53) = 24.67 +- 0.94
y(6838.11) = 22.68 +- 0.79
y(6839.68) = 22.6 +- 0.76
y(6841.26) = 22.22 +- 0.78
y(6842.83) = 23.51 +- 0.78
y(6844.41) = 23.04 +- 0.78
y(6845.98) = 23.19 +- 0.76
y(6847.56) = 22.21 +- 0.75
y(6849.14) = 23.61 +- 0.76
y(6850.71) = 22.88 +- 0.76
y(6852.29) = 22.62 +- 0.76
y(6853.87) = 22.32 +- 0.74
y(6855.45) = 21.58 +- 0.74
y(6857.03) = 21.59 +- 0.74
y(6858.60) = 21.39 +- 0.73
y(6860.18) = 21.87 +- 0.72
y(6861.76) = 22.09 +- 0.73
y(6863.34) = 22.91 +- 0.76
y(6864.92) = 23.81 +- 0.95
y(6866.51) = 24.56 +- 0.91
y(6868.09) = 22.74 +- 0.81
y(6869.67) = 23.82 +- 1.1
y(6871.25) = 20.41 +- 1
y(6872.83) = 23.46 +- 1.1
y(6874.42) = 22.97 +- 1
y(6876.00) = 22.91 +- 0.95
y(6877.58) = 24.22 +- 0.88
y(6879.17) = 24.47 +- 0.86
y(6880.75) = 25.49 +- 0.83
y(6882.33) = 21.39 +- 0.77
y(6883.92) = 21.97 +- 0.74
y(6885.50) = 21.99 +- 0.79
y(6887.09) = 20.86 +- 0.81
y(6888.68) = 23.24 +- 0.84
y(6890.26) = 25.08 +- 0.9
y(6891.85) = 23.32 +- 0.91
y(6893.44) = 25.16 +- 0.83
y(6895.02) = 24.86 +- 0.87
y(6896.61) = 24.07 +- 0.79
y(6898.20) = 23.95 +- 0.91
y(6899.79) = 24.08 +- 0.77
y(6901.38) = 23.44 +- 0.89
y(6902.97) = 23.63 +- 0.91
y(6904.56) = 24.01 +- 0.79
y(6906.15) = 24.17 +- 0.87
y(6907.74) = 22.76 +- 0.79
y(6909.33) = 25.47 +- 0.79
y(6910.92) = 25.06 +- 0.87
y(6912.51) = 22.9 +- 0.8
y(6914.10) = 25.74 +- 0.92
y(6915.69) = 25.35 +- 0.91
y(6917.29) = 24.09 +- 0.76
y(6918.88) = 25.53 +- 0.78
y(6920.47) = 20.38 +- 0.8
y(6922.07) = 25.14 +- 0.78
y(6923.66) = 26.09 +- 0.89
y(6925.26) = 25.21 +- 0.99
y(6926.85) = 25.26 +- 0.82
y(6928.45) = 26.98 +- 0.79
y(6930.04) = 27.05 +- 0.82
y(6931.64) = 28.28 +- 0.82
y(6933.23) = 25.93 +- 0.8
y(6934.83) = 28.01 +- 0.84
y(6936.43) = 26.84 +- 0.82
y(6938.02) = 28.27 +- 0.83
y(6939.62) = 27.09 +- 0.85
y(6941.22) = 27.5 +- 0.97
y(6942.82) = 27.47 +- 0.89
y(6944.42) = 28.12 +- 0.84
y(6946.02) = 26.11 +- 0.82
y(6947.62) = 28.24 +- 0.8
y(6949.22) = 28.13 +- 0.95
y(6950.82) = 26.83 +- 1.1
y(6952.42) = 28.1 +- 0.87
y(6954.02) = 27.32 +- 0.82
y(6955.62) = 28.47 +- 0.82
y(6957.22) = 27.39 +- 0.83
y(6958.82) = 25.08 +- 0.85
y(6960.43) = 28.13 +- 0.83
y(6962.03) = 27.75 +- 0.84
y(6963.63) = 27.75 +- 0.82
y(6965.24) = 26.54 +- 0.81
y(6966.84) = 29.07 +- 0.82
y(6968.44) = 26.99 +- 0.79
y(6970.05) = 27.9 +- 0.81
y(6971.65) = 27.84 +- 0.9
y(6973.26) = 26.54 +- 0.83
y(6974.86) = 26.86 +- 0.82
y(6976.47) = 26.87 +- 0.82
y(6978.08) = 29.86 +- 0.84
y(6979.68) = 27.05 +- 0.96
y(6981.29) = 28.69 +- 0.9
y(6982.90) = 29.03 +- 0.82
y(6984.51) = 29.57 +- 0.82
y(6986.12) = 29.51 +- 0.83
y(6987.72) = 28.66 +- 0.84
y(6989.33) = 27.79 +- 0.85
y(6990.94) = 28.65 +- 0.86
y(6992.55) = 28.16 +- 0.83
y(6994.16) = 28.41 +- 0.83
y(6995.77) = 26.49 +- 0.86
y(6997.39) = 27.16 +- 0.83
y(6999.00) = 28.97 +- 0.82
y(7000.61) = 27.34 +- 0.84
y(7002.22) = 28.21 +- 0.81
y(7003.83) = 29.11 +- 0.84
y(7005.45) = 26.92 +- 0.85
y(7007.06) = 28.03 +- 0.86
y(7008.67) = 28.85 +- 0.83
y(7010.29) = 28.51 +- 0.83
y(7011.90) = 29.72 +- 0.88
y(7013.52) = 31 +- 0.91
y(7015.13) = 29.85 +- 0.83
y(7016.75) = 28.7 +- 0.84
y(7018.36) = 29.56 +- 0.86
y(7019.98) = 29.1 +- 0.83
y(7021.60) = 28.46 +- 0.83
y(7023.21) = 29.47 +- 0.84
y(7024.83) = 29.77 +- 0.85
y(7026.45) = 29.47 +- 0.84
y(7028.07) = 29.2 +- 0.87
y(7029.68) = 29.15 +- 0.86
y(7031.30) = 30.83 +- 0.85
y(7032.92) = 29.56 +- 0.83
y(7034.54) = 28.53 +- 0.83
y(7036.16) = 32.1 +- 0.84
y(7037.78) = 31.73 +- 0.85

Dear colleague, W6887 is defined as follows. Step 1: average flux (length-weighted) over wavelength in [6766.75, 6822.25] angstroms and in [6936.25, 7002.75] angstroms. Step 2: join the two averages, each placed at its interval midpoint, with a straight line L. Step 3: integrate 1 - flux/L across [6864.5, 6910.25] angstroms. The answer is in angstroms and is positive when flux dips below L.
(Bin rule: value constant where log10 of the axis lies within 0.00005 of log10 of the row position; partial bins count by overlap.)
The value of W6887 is 4.05 angstroms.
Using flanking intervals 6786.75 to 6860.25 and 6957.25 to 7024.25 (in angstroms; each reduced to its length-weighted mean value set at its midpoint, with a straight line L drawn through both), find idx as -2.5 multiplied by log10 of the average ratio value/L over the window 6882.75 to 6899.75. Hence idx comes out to 0.08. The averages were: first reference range 23.2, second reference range 28.2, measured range 23.4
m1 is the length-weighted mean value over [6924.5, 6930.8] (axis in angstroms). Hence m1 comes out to 26.1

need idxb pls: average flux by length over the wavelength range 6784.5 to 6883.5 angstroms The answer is 23.2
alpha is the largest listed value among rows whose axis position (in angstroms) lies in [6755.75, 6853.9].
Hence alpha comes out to 26.32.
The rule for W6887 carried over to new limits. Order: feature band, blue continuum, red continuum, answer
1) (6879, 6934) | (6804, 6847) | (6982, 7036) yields 3.18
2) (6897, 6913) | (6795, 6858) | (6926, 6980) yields 1.15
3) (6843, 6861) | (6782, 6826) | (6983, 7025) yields 1.55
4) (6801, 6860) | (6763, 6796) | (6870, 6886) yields 0.72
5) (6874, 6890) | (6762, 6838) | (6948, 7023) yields 1.66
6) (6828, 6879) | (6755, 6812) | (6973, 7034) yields 4.70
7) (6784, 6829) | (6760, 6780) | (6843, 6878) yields 0.81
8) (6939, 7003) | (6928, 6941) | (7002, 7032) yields 0.79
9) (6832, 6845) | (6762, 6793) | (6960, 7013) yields 1.01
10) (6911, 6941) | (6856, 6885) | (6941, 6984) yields -0.05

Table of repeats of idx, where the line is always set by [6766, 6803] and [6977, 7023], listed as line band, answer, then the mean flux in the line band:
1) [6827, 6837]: 0.02 mag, 24.2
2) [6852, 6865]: 0.15 mag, 22.1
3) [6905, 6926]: 0.10 mag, 24.4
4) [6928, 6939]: -0.01 mag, 27.4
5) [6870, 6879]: 0.13 mag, 23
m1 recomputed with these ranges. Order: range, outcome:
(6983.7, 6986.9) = 29.5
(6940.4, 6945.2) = 27.7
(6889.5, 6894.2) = 24.5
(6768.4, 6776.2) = 23.8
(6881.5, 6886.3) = 21.8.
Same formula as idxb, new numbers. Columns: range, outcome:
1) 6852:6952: 24.5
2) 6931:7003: 27.8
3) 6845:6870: 22.7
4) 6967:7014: 28.2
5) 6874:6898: 23.5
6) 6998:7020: 28.8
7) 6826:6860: 23.1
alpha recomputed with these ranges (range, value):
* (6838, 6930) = 26.98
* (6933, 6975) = 29.07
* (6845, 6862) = 23.61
